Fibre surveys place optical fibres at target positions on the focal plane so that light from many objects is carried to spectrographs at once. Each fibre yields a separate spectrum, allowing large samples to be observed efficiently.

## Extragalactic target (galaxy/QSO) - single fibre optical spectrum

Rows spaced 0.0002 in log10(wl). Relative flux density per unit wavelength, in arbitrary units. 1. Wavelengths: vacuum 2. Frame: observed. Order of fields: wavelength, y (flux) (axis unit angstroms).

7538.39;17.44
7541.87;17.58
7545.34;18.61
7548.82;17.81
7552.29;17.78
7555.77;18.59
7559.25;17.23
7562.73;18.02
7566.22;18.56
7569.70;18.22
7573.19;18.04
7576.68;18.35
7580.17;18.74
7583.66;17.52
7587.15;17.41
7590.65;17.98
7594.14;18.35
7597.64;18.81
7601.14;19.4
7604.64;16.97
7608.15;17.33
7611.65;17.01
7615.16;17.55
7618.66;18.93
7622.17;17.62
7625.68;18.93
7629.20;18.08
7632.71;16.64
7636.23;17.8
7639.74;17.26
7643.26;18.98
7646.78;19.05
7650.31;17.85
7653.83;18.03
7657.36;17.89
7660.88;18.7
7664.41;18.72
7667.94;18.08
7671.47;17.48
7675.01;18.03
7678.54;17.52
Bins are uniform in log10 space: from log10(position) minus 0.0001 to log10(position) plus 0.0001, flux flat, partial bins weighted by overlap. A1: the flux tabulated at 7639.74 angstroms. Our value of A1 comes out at 17.26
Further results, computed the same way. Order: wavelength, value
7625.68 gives 18.93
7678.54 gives 17.52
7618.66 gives 18.93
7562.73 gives 18.02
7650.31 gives 17.85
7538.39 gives 17.44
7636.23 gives 17.8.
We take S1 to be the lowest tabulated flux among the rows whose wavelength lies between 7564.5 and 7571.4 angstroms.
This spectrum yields 18.22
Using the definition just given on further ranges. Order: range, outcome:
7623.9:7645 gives 16.64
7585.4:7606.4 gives 16.97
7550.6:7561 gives 17.23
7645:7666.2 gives 17.85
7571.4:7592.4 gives 17.41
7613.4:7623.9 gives 17.55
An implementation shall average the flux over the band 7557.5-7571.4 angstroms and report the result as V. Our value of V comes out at 18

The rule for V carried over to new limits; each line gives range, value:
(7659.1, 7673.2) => 18.3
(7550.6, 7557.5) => 18.2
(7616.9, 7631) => 18.4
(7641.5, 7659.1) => 18.4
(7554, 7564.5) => 17.9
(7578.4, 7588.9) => 17.9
